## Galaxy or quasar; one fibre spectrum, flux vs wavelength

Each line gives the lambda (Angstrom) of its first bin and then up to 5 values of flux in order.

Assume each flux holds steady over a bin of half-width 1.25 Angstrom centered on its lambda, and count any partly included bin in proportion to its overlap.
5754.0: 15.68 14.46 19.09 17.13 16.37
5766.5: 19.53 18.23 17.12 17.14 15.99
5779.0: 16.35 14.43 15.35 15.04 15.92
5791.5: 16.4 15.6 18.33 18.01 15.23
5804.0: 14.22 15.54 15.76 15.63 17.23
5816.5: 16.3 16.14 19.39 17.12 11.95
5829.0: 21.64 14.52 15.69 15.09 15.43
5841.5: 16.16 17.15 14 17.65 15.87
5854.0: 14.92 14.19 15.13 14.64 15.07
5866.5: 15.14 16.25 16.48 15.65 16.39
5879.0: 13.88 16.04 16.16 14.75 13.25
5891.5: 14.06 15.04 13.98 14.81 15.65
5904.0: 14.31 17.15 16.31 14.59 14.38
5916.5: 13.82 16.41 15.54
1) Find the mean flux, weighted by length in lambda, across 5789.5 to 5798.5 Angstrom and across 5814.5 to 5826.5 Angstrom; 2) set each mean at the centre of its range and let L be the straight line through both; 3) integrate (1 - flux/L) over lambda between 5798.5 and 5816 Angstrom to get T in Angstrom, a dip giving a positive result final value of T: 0.91 Angstrom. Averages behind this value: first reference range 16.8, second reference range 16.7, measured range 15.9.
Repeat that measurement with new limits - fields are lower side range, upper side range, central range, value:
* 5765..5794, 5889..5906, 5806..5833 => -1.1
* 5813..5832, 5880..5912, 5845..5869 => 1.2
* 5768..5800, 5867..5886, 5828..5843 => -0.3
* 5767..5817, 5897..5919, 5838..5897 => 0.8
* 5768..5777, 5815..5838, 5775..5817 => 2.2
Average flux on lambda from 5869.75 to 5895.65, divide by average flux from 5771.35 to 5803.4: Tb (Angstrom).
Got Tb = 0.94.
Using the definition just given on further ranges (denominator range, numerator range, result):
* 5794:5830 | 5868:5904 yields 0.92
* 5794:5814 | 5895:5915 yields 0.94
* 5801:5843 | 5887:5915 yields 0.92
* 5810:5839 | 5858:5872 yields 0.94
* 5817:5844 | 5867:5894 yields 0.93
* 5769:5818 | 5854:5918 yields 0.93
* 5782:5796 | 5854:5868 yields 0.94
